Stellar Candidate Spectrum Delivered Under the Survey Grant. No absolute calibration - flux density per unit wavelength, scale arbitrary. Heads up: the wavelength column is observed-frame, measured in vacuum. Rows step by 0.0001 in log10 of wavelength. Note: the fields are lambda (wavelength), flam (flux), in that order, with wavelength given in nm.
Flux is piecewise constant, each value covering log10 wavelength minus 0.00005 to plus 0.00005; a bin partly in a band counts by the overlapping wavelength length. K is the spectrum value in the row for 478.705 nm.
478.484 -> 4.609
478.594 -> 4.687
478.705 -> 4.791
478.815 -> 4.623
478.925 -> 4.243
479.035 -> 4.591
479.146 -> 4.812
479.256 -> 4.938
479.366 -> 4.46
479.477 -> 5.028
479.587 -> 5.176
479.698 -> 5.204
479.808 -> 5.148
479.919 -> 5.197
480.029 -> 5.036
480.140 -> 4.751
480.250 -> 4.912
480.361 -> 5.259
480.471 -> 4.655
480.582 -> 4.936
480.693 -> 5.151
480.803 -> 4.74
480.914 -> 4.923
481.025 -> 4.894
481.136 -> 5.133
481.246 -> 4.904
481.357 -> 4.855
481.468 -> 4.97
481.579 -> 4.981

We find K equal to 4.791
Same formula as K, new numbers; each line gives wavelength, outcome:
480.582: 4.936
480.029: 5.036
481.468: 4.97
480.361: 5.259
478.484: 4.609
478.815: 4.623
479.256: 4.938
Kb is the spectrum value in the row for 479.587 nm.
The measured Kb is 5.176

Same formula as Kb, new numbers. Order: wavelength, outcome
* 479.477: 5.028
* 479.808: 5.148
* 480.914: 4.923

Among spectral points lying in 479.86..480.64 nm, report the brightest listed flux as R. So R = 5.259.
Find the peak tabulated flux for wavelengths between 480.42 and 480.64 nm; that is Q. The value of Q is 4.936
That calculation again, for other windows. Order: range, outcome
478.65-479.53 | 5.028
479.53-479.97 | 5.204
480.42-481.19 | 5.151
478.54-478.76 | 4.791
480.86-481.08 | 4.923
